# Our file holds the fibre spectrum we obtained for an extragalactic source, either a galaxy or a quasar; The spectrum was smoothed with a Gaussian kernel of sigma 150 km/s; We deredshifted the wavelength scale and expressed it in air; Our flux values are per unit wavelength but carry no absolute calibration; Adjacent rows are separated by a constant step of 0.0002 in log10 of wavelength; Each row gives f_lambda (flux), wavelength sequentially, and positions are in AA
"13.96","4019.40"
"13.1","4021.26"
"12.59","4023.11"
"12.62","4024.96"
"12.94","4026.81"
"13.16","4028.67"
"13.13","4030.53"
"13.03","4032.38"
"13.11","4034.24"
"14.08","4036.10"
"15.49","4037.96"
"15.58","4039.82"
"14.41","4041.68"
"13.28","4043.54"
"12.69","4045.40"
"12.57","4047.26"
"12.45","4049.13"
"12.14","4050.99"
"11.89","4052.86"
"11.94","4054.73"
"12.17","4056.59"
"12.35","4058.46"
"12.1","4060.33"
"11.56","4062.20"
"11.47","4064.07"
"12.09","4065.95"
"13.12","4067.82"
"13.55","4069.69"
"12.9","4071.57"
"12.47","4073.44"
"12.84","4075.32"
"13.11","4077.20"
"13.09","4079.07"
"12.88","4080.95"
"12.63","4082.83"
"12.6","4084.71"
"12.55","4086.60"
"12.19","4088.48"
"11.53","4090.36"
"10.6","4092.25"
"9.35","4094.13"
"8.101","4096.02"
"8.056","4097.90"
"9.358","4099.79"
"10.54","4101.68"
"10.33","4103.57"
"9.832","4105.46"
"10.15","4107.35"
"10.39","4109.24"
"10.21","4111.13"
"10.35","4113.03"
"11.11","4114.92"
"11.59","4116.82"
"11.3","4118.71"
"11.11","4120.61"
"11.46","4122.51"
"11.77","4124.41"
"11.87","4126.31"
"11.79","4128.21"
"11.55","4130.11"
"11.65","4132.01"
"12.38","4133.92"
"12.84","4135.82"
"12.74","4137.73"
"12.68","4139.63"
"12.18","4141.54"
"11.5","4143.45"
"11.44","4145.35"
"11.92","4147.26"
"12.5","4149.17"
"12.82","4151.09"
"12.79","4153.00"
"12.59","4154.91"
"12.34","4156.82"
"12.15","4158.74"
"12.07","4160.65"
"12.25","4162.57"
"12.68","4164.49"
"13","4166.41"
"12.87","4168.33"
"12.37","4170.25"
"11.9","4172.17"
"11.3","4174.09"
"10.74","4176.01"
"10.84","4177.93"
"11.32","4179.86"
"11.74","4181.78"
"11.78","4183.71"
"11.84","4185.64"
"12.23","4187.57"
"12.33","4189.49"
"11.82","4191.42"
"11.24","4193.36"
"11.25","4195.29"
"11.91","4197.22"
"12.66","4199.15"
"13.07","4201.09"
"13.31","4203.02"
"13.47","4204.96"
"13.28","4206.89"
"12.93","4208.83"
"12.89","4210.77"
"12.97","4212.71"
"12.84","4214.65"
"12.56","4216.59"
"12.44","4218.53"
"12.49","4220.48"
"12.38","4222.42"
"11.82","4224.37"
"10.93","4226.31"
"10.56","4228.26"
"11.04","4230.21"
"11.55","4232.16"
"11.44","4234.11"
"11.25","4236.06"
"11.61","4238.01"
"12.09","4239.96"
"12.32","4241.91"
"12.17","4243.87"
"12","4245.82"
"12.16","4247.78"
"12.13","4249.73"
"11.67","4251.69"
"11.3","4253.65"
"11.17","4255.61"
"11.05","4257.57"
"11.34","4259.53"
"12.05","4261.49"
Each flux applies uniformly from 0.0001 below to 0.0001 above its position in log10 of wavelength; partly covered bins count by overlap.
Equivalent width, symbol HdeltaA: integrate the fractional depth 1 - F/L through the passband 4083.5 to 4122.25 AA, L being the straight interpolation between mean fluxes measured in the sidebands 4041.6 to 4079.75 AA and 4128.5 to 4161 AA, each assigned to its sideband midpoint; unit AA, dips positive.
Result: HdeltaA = 5.6 AA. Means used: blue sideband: 12.5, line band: 10.6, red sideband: 12.2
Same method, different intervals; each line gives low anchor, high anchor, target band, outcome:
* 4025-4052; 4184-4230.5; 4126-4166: 1.38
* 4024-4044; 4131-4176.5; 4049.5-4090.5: 2.60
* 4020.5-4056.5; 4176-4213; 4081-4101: 3.19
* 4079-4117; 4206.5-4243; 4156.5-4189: -1.26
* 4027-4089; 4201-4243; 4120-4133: 1.01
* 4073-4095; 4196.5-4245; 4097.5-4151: 3.87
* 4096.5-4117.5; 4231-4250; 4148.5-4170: -3.48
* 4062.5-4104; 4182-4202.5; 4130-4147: -0.43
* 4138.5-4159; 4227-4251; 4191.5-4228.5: -1.61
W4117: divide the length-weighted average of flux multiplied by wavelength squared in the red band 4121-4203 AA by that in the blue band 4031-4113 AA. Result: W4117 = 1.05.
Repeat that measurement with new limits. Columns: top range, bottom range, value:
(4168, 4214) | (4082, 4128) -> 1.17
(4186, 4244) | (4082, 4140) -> 1.15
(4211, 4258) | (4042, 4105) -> 1.08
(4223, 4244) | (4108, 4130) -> 1.09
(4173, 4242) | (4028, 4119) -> 1.07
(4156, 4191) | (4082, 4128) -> 1.15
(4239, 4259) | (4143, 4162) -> 1.01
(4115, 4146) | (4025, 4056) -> 0.94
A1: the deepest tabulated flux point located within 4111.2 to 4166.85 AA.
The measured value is 10.35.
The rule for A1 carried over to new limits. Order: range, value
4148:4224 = 10.74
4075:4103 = 8.056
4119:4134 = 11.11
